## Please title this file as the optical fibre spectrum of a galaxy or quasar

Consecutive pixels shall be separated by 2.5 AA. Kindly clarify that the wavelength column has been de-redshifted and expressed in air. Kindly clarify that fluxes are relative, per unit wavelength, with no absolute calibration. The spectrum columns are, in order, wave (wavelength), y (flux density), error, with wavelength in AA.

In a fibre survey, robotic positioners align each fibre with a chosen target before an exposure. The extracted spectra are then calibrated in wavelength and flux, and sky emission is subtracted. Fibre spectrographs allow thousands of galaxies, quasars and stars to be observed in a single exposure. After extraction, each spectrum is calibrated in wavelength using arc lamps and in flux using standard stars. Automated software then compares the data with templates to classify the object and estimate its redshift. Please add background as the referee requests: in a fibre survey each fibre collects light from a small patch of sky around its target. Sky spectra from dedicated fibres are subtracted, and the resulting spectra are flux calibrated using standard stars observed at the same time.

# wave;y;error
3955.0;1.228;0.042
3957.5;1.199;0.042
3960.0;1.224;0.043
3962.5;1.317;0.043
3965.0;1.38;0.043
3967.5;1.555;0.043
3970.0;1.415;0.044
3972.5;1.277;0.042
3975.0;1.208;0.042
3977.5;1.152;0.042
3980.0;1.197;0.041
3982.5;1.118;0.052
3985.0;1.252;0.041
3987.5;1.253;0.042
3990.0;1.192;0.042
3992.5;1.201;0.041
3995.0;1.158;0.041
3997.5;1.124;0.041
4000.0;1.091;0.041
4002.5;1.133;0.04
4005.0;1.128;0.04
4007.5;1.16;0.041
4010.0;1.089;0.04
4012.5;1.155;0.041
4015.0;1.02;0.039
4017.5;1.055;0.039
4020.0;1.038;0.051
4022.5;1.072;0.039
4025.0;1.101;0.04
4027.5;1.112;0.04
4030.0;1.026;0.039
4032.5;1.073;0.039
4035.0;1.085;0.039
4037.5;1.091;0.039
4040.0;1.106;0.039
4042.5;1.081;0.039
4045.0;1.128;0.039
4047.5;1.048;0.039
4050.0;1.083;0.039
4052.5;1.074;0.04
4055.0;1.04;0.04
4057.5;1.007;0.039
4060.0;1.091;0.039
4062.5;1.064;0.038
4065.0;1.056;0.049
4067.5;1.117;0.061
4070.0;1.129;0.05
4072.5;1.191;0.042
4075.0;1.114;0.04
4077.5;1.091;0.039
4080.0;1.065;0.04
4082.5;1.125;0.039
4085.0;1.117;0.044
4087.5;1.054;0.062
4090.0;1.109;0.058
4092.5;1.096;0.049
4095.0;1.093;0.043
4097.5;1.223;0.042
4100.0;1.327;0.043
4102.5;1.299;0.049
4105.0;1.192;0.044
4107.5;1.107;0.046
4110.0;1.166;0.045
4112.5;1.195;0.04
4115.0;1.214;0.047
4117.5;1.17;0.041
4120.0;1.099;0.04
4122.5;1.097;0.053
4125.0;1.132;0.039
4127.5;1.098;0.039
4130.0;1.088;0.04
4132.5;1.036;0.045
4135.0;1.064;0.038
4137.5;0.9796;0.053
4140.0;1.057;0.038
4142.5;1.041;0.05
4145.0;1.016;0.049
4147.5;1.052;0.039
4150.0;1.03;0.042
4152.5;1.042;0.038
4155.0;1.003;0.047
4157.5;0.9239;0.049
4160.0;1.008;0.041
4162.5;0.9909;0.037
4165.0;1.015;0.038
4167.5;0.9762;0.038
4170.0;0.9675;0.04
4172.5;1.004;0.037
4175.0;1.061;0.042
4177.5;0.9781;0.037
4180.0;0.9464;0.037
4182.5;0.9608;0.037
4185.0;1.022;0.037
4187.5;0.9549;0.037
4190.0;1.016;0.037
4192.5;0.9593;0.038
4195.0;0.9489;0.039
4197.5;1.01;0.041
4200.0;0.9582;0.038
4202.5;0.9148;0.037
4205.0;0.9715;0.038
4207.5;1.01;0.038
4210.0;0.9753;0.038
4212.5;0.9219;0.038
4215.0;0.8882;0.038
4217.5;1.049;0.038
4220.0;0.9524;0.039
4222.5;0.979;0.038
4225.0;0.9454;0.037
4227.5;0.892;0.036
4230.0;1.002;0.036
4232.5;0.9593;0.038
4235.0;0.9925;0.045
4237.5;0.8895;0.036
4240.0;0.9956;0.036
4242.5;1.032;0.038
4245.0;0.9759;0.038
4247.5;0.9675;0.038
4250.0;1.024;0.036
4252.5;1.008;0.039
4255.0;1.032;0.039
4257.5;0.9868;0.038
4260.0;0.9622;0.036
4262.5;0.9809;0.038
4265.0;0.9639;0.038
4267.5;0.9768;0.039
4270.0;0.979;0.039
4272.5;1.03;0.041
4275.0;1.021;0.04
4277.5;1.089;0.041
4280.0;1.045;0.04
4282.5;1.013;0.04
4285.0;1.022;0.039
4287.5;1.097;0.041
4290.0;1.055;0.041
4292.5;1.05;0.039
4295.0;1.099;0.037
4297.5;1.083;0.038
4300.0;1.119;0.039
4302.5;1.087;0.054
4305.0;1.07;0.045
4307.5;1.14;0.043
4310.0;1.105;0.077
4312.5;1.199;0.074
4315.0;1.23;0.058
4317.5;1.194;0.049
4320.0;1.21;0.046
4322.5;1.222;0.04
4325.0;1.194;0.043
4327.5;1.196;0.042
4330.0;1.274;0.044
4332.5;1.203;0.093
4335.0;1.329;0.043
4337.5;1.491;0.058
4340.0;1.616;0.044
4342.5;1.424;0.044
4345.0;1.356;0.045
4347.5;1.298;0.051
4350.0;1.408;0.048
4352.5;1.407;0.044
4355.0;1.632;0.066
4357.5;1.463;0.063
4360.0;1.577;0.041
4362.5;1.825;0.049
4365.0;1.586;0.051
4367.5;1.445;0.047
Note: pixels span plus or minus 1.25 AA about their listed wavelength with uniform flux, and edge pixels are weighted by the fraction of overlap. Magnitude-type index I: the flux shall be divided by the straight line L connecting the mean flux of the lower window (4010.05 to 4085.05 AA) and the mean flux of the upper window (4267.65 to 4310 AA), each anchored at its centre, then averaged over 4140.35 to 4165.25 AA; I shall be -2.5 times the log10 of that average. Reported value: 0.06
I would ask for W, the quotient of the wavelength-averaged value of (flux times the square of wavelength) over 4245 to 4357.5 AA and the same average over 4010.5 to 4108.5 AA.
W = 1.18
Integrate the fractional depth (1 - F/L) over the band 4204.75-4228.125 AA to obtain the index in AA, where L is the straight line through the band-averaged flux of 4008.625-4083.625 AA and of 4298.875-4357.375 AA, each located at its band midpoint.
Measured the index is 4.7 AA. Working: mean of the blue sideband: 1.08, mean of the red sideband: 1.28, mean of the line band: 0.96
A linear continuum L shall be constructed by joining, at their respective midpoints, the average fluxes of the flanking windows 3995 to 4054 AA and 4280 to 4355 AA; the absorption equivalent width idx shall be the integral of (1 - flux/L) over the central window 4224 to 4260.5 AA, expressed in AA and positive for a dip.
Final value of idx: 6.38 AA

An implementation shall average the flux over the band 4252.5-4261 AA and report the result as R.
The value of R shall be 0.997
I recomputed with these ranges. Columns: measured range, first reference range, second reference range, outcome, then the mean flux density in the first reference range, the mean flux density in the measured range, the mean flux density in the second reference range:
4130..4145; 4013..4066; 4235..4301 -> 0.010 mag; 1.07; 1.04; 1.02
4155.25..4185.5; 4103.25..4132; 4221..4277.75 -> 0.096 mag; 1.14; 0.987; 0.984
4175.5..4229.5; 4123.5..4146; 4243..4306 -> 0.084 mag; 1.06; 0.966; 1.03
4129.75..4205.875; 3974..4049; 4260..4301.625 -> 0.077 mag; 1.12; 0.999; 1.04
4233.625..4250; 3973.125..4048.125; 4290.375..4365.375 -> 0.265 mag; 1.12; 0.979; 1.3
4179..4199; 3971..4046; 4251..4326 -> 0.123 mag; 1.13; 0.977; 1.07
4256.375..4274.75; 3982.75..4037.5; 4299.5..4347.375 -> 0.237 mag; 1.12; 0.985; 1.25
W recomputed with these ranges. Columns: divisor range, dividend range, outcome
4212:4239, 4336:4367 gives 1.67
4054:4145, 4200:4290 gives 0.95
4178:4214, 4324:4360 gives 1.53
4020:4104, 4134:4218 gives 0.95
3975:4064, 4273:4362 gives 1.28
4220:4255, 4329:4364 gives 1.57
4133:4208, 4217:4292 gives 1.04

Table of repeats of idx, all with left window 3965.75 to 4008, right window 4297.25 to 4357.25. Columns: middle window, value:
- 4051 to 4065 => 1.97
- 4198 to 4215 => 4.05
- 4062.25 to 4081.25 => 1.93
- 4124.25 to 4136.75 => 1.65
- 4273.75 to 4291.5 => 3.07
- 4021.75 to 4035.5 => 1.63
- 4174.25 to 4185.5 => 2.35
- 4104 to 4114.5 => 0.59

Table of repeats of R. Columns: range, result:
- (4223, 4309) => 1.02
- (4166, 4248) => 0.972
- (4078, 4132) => 1.14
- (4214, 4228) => 0.955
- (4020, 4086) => 1.09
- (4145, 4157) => 1.02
